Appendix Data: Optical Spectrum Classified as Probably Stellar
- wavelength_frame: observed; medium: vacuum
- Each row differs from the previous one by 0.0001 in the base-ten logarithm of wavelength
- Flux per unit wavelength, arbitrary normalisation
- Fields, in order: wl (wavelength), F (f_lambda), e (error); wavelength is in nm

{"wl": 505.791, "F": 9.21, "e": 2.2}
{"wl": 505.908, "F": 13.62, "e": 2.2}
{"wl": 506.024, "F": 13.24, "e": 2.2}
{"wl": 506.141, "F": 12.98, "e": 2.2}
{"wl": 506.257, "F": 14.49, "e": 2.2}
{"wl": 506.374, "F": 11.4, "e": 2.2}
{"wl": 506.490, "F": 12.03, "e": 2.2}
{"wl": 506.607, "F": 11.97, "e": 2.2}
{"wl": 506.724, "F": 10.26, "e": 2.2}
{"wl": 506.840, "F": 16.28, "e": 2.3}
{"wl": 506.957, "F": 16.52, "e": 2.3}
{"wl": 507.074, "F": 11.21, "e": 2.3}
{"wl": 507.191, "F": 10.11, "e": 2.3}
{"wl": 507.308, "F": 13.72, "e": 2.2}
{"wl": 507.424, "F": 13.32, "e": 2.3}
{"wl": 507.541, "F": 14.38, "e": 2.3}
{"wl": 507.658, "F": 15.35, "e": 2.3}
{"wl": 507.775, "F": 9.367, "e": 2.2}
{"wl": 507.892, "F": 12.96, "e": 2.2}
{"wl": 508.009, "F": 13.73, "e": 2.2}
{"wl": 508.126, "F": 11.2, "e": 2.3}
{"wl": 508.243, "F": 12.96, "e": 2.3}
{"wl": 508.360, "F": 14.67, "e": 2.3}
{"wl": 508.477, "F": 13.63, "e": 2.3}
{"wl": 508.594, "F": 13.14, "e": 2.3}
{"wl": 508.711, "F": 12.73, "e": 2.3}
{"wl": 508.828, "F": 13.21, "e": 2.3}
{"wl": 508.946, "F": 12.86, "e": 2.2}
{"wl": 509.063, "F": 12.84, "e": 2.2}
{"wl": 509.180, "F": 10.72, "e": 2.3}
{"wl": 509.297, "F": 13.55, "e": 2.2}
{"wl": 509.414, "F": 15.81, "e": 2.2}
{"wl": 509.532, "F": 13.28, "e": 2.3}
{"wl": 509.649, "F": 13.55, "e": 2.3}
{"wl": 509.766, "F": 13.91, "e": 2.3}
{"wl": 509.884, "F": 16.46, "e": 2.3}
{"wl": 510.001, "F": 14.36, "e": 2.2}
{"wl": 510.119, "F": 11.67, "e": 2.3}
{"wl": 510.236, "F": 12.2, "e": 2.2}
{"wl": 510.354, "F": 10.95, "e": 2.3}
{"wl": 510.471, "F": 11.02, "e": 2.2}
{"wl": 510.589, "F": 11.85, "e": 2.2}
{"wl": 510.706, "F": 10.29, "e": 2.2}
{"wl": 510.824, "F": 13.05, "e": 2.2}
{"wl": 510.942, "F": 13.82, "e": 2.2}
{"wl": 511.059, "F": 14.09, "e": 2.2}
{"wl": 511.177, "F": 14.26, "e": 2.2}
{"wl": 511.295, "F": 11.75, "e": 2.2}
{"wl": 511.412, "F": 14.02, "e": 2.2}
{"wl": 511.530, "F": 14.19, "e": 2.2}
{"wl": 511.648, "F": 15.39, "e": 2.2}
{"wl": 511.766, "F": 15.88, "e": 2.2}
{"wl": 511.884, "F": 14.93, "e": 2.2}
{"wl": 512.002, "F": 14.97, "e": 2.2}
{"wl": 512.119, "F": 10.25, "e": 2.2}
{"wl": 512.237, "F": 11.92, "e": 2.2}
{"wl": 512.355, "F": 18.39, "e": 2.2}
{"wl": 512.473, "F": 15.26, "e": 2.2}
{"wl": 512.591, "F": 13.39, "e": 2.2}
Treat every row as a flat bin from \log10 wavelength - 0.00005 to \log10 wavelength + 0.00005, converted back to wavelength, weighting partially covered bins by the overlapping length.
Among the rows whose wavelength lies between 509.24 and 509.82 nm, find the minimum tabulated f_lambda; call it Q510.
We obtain 13.28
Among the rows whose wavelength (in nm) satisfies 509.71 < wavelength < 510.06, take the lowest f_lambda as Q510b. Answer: 13.91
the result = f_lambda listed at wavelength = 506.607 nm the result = 11.97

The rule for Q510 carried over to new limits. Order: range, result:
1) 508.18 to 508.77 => 12.73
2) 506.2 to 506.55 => 11.4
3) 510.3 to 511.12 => 10.29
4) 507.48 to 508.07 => 9.367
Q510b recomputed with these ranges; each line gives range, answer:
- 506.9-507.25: 10.11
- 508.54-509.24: 10.72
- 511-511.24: 14.09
